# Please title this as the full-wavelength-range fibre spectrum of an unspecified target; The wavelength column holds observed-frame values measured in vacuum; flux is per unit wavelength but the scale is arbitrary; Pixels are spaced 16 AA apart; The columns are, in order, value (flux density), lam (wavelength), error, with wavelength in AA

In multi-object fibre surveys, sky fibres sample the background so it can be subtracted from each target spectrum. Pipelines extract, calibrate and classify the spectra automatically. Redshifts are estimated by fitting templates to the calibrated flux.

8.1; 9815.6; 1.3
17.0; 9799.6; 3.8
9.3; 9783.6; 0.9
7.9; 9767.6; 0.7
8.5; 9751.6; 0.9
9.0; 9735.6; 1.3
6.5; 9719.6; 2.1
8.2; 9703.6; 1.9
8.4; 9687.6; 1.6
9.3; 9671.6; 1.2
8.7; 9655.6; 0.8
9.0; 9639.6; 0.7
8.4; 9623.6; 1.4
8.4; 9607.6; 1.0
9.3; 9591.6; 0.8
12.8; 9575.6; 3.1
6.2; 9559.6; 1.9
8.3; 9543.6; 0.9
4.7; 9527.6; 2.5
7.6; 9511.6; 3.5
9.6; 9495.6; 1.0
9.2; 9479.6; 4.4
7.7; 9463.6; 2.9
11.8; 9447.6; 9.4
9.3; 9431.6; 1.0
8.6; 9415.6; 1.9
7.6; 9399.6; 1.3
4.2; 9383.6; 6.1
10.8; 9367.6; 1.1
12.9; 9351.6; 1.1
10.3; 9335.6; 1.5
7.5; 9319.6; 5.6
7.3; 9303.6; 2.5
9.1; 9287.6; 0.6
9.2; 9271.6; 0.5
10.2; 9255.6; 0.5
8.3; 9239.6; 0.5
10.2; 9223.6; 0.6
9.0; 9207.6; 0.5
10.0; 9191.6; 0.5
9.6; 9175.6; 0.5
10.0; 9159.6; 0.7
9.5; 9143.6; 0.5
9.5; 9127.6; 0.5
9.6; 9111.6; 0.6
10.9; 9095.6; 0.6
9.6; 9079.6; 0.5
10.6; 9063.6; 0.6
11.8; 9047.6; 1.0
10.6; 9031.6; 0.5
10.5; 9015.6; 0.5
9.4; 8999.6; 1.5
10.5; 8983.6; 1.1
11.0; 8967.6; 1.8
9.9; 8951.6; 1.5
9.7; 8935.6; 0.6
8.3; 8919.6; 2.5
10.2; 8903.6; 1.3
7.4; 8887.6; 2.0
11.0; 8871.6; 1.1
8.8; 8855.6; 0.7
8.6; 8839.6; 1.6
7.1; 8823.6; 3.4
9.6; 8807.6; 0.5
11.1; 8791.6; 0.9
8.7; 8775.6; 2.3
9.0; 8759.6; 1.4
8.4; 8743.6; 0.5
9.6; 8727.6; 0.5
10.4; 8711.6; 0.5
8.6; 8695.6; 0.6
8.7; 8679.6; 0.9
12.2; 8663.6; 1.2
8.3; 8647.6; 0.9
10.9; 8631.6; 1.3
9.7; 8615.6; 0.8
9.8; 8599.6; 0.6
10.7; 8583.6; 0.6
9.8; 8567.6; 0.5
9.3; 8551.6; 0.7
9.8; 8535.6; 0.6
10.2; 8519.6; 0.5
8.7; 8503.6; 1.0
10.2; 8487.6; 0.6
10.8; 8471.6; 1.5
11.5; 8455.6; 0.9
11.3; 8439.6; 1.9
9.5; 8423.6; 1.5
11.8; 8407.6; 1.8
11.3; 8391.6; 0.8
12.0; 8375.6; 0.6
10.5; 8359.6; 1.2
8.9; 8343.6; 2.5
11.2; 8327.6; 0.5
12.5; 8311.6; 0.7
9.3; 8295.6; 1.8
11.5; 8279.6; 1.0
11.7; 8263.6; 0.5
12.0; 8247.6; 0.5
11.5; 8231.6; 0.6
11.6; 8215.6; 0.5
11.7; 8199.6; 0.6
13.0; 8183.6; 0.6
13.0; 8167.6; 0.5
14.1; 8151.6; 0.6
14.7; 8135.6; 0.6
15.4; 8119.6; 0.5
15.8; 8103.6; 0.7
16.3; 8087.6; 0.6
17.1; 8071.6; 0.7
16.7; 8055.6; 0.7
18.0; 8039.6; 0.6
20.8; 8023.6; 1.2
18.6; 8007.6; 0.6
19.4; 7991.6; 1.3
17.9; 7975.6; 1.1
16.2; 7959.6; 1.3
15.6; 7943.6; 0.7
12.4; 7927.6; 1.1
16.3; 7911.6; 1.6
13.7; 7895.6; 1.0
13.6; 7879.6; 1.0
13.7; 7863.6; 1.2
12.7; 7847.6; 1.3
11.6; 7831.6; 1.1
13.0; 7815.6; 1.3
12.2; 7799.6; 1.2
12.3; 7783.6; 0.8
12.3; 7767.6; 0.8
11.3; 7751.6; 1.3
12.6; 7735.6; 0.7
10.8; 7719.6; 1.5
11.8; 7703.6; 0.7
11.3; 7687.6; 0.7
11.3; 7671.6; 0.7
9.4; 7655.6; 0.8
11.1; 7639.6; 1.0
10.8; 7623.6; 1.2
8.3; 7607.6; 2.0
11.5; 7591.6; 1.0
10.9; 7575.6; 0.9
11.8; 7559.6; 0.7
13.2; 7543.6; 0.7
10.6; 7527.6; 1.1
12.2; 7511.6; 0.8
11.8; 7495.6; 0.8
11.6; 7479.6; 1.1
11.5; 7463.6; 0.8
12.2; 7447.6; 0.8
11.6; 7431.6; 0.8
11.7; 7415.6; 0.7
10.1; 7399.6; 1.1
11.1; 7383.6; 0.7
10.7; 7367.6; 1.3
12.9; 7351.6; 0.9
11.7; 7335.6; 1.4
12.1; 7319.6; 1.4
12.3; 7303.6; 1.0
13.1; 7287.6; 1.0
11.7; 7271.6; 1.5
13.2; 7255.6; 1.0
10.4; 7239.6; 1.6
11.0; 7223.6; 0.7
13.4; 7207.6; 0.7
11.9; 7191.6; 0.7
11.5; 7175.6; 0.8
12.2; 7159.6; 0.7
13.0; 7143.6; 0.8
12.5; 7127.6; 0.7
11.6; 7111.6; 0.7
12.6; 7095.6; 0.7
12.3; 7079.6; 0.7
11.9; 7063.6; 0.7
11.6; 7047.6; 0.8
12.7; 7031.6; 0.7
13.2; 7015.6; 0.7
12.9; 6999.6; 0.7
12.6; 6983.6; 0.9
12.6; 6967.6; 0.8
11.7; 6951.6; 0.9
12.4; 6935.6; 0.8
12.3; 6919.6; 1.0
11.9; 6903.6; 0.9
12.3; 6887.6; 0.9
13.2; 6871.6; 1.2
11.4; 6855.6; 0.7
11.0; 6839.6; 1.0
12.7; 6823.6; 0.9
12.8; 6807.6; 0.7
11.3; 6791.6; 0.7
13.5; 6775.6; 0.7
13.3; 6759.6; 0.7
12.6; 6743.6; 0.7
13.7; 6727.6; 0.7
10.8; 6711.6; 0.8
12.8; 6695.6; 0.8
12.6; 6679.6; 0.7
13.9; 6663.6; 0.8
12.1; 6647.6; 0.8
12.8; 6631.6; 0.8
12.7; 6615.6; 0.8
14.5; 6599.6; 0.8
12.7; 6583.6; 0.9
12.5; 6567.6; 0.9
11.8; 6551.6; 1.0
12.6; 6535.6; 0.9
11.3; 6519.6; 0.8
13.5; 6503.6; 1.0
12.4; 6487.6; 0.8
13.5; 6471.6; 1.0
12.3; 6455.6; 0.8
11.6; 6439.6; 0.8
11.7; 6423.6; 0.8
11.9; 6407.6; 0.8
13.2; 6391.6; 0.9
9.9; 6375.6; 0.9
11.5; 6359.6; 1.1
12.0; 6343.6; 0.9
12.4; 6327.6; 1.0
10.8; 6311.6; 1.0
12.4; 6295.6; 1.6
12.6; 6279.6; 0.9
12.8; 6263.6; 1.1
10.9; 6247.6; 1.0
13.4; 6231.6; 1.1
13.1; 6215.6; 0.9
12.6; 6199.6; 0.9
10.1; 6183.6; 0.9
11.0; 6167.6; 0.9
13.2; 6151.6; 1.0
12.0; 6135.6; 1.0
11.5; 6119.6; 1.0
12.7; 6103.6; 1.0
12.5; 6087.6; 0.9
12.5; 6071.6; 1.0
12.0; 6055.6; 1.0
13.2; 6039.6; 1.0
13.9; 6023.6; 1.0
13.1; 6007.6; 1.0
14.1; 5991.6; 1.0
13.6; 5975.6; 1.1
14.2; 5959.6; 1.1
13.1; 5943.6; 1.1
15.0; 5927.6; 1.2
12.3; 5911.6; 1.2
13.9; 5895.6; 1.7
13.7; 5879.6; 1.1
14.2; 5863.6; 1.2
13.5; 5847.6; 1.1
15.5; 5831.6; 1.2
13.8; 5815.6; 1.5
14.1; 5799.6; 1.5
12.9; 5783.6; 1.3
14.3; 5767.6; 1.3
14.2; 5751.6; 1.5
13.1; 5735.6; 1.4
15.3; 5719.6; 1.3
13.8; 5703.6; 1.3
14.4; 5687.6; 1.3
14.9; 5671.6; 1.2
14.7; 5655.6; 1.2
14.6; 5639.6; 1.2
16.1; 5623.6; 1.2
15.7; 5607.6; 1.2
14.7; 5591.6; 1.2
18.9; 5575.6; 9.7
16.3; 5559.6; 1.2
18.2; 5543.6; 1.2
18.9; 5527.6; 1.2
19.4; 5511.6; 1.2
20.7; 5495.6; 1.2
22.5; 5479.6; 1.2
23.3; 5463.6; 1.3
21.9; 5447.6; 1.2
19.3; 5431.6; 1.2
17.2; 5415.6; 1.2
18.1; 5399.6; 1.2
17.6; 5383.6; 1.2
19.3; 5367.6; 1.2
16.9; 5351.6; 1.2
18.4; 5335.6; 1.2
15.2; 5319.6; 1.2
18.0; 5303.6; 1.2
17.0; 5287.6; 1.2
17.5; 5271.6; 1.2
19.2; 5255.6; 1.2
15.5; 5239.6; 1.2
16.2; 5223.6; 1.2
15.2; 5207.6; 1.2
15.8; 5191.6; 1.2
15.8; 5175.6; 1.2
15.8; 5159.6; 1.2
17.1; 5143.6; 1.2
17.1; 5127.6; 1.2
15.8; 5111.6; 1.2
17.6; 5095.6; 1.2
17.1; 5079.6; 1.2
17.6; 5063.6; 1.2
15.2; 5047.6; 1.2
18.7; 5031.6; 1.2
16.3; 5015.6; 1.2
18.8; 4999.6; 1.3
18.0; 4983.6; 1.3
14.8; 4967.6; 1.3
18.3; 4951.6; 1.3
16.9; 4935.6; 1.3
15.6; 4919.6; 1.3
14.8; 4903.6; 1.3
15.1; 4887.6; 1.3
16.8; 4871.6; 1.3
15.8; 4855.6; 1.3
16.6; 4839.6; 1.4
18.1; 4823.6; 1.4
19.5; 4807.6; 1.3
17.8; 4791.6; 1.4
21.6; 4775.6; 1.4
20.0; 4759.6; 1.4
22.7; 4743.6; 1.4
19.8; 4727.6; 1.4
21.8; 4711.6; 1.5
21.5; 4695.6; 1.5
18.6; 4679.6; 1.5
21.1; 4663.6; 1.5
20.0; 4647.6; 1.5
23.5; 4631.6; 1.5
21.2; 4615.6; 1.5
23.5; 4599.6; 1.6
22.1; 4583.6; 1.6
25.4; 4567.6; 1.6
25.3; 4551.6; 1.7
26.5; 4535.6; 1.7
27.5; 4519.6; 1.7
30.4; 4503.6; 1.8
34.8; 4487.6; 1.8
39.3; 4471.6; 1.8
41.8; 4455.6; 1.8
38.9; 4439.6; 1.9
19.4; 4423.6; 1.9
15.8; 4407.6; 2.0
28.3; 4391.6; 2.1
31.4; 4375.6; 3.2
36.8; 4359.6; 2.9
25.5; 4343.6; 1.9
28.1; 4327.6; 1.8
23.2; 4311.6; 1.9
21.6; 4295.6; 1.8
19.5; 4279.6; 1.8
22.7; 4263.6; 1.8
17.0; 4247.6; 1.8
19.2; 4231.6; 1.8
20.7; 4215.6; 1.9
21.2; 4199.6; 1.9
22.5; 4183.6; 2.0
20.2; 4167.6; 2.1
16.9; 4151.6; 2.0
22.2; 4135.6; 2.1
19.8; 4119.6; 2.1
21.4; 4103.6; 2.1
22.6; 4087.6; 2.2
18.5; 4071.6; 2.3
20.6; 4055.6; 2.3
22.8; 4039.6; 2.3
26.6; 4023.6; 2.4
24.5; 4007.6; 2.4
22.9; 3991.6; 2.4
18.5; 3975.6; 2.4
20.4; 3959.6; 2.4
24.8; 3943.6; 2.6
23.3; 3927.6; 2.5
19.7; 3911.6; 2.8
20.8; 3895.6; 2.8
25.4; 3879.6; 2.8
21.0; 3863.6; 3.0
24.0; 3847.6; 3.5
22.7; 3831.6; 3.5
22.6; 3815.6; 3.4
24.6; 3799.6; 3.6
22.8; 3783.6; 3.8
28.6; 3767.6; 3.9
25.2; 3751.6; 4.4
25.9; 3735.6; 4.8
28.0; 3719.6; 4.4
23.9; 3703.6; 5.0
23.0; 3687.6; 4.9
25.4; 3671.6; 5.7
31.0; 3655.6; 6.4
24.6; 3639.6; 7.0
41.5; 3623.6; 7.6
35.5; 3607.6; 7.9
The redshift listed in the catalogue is 1.879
